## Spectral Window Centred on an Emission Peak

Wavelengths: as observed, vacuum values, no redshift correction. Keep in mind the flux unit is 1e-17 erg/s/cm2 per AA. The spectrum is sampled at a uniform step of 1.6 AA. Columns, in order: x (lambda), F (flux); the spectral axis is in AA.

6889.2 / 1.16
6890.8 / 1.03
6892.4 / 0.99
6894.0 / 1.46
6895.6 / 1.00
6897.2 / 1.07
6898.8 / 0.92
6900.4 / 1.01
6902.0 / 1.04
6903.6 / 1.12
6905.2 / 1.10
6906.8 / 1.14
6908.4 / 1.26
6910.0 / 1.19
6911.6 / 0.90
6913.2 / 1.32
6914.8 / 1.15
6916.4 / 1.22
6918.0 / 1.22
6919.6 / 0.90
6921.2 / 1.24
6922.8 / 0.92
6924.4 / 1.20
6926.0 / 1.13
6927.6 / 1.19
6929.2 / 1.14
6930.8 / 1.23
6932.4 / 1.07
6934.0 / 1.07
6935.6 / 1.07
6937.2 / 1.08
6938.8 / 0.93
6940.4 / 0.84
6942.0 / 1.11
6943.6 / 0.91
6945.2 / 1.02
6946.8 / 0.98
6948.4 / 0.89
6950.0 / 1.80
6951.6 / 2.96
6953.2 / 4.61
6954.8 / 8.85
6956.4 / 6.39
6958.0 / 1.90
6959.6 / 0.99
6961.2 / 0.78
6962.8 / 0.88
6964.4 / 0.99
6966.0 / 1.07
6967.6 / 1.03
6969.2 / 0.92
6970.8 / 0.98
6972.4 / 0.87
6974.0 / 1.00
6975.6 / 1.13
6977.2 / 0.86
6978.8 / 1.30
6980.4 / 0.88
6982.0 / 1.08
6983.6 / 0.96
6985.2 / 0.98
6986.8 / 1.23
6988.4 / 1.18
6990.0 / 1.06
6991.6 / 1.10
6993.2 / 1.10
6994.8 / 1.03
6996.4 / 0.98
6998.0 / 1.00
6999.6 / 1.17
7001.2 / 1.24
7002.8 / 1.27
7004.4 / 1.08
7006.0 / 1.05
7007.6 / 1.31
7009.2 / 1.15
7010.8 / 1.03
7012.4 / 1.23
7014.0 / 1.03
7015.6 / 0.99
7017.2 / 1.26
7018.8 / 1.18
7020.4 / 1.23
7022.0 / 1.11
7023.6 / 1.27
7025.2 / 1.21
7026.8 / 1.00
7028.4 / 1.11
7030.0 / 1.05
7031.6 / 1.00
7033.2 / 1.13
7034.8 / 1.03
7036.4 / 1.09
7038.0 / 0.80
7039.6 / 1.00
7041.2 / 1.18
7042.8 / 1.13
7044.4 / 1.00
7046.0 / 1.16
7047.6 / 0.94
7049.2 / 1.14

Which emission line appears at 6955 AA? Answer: H-beta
